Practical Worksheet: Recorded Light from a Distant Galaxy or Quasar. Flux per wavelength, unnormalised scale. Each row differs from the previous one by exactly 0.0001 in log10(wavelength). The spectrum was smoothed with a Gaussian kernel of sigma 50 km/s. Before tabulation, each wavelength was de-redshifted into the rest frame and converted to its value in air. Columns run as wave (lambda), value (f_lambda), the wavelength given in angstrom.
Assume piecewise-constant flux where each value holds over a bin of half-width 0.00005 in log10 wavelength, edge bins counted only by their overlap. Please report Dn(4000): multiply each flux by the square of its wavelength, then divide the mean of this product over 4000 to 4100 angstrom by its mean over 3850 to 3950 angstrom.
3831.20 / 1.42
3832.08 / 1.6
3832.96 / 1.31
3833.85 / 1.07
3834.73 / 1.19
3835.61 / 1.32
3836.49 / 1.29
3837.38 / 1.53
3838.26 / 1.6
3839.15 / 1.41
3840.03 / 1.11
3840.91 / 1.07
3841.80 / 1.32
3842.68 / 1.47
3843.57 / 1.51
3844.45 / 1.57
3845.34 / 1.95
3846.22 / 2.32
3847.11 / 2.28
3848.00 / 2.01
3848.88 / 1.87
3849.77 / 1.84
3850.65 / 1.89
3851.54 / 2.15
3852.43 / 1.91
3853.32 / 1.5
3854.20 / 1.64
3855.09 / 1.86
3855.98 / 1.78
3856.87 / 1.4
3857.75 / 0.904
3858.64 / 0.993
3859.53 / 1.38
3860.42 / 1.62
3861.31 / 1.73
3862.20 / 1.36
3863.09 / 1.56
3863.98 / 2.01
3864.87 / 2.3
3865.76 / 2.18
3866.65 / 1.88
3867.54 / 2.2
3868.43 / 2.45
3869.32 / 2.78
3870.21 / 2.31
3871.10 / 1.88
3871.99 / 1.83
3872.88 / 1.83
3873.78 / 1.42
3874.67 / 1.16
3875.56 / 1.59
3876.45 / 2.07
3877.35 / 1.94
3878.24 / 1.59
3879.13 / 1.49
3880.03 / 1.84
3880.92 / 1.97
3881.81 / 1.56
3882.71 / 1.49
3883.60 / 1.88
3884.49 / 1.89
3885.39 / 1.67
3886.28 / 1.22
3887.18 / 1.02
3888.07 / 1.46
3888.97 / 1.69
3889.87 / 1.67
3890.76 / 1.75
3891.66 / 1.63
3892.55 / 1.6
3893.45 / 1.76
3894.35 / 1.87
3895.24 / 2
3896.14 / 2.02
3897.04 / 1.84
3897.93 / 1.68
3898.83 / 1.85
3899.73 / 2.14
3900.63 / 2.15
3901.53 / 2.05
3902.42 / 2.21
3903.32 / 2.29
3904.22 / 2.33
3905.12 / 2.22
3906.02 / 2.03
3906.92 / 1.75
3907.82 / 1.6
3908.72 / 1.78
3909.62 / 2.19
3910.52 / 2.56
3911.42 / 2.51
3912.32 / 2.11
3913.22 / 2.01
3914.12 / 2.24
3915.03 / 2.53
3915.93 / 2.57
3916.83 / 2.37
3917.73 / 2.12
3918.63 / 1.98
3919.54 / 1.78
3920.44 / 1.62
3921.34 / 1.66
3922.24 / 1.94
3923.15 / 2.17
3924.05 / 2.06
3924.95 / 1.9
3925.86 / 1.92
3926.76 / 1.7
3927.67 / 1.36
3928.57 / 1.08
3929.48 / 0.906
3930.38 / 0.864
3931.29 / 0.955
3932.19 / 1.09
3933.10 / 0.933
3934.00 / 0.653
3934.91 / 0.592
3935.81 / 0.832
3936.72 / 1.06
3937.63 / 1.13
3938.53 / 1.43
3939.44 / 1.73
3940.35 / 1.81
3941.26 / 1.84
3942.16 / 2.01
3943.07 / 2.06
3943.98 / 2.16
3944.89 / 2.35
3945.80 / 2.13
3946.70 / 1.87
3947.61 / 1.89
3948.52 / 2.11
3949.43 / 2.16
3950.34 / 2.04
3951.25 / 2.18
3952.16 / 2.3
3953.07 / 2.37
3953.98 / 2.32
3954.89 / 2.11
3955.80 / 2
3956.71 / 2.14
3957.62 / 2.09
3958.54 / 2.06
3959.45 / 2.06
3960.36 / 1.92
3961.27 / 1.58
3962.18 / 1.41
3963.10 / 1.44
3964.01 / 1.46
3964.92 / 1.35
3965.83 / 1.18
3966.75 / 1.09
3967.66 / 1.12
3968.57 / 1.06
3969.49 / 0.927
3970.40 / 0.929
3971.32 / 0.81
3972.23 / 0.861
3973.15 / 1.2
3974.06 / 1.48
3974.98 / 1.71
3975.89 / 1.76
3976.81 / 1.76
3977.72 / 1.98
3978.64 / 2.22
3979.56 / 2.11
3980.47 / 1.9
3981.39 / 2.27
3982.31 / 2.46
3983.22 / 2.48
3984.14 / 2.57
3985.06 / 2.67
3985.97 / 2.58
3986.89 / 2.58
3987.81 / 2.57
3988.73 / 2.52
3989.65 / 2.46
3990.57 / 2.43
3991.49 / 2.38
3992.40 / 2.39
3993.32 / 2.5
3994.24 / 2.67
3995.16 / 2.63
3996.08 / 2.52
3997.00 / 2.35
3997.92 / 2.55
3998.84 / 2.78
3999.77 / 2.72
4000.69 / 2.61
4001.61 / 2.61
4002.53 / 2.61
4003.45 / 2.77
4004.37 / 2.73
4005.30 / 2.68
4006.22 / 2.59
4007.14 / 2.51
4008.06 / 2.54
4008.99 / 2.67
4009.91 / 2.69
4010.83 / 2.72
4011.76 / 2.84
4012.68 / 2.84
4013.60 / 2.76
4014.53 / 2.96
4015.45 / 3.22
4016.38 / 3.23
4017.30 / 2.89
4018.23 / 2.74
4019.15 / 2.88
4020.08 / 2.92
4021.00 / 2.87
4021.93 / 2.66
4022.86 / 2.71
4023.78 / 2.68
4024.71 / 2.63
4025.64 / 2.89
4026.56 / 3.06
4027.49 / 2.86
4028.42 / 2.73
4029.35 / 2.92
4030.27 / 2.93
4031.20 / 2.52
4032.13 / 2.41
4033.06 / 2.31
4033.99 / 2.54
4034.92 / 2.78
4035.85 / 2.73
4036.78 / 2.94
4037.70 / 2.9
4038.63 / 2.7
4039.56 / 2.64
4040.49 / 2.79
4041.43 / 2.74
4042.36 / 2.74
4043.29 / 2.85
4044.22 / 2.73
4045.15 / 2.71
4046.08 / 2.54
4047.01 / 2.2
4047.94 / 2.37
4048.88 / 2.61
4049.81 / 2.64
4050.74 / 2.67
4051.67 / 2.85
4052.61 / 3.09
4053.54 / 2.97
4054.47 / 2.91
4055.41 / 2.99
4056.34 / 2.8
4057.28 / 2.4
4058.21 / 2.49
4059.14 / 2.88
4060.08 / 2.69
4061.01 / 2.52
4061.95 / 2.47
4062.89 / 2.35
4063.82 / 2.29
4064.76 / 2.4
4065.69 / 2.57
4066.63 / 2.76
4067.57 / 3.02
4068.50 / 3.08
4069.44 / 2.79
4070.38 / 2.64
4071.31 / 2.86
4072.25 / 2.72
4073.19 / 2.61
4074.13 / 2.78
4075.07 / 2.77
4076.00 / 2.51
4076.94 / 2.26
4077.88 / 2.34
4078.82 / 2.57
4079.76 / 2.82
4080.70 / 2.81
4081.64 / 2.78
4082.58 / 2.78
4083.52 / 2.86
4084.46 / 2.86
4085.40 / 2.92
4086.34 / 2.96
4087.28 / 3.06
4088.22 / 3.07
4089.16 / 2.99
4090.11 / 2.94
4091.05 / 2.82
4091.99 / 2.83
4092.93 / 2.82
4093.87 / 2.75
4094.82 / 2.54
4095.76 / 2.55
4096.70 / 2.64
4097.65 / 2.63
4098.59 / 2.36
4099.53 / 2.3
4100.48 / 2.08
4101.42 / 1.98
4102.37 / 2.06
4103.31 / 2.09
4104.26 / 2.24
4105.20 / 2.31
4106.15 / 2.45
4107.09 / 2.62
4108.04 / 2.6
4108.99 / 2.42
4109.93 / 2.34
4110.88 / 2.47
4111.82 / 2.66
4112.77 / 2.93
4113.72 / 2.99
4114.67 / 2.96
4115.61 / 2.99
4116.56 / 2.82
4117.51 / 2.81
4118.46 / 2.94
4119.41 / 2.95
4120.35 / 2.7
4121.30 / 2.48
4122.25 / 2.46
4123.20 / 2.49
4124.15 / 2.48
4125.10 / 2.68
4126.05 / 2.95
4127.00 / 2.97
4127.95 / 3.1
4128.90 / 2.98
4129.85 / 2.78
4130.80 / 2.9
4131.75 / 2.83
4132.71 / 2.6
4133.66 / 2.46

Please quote 1.65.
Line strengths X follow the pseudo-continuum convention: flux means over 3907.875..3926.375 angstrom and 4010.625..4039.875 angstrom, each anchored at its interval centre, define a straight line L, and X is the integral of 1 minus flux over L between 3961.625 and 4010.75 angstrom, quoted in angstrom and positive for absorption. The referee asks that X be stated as 8.54 angstrom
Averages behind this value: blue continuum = 2.09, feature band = 2.12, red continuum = 2.8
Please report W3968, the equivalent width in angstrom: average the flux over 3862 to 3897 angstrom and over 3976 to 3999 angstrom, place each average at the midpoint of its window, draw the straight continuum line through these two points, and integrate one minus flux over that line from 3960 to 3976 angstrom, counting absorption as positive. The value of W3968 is 7.05 angstrom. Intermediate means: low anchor 1.79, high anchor 2.4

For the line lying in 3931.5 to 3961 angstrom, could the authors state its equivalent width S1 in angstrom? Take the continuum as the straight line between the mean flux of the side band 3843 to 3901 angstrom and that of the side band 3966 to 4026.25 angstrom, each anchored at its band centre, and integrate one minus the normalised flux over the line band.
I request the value 4.8 angstrom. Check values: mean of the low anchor 1.78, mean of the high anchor 2.36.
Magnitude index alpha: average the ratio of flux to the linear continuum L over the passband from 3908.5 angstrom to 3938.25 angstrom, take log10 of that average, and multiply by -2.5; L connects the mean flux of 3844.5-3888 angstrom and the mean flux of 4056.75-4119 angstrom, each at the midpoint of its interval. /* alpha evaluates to 0.19 mag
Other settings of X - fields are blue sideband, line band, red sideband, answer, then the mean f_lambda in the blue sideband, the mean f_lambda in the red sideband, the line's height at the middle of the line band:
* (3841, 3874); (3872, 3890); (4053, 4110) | 2.50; 1.8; 2.64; 1.89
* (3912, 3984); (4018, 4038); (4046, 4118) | -4.19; 1.72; 2.65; 2.28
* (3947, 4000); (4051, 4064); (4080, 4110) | -1.50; 2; 2.61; 2.42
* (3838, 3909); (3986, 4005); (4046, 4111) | -2.37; 1.77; 2.63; 2.28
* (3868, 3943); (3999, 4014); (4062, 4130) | -2.93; 1.77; 2.67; 2.24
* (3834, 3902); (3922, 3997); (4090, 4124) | 8.95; 1.72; 2.58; 2.05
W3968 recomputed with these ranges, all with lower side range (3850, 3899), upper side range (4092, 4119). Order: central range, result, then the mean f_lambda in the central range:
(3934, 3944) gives 2.7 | 1.45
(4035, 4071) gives -5.0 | 2.7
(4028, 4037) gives -1.5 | 2.67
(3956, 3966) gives 1.6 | 1.72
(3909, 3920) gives -2.1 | 2.24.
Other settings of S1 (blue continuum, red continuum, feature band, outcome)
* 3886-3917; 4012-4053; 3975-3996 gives 1.1 angstrom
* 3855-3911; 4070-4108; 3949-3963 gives 0.4 angstrom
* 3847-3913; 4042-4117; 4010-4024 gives -2.7 angstrom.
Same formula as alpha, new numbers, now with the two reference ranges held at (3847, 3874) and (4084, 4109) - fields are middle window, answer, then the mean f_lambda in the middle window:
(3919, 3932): 0.291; 1.56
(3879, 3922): 0.027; 1.91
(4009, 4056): -0.163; 2.77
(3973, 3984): 0.118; 1.98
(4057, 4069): -0.056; 2.61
